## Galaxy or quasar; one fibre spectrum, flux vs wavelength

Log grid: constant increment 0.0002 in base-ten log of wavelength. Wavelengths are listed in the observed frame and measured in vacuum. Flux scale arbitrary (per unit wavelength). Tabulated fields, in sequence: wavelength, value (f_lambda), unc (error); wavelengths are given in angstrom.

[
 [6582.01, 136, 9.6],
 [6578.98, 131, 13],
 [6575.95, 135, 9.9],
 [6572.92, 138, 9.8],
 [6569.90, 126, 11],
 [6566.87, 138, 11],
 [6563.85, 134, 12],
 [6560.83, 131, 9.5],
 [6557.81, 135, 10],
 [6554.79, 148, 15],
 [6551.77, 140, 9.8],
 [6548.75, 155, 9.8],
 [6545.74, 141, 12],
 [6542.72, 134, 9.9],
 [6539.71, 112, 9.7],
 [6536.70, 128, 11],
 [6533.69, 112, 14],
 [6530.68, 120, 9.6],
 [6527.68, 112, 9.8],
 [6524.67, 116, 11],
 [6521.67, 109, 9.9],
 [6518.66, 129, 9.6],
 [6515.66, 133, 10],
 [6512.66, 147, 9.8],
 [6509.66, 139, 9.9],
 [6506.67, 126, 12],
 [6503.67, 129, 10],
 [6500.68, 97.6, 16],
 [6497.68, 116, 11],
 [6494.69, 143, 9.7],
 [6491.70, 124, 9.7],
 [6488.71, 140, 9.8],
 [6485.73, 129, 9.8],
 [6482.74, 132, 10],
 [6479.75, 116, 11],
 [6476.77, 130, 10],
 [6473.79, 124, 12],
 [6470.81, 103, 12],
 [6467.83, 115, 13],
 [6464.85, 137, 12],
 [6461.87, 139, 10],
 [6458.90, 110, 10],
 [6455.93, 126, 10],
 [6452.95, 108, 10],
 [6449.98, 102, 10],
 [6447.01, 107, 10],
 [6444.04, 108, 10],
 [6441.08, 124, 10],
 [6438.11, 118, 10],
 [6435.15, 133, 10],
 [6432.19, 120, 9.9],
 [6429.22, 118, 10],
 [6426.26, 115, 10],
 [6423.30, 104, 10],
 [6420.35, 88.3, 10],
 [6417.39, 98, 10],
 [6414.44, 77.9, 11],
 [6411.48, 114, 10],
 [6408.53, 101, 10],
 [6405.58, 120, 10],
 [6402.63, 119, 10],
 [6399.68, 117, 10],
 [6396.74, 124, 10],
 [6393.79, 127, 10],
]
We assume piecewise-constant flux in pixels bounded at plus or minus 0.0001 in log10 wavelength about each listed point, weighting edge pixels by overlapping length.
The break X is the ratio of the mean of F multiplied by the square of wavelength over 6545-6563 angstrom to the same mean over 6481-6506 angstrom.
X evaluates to 1.1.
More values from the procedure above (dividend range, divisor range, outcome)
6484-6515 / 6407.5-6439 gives 1.23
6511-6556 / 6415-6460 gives 1.19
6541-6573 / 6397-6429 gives 1.35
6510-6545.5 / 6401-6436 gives 1.18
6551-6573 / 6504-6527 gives 1.08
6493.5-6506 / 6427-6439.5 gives 1.01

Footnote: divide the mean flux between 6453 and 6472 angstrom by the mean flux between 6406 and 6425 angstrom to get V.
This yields 1.23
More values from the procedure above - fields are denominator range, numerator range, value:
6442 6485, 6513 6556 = 1.08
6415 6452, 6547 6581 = 1.24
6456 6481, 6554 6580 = 1.10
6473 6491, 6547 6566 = 1.09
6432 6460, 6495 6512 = 1.08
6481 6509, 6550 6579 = 1.07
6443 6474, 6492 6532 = 1.07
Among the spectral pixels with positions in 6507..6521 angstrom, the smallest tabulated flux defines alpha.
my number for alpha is 129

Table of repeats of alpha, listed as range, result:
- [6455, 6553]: 97.6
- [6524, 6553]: 112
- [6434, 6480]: 102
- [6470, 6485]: 103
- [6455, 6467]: 110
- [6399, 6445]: 77.9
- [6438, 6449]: 107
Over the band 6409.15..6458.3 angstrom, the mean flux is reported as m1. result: 110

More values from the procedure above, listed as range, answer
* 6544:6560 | 143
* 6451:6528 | 124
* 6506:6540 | 124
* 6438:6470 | 117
